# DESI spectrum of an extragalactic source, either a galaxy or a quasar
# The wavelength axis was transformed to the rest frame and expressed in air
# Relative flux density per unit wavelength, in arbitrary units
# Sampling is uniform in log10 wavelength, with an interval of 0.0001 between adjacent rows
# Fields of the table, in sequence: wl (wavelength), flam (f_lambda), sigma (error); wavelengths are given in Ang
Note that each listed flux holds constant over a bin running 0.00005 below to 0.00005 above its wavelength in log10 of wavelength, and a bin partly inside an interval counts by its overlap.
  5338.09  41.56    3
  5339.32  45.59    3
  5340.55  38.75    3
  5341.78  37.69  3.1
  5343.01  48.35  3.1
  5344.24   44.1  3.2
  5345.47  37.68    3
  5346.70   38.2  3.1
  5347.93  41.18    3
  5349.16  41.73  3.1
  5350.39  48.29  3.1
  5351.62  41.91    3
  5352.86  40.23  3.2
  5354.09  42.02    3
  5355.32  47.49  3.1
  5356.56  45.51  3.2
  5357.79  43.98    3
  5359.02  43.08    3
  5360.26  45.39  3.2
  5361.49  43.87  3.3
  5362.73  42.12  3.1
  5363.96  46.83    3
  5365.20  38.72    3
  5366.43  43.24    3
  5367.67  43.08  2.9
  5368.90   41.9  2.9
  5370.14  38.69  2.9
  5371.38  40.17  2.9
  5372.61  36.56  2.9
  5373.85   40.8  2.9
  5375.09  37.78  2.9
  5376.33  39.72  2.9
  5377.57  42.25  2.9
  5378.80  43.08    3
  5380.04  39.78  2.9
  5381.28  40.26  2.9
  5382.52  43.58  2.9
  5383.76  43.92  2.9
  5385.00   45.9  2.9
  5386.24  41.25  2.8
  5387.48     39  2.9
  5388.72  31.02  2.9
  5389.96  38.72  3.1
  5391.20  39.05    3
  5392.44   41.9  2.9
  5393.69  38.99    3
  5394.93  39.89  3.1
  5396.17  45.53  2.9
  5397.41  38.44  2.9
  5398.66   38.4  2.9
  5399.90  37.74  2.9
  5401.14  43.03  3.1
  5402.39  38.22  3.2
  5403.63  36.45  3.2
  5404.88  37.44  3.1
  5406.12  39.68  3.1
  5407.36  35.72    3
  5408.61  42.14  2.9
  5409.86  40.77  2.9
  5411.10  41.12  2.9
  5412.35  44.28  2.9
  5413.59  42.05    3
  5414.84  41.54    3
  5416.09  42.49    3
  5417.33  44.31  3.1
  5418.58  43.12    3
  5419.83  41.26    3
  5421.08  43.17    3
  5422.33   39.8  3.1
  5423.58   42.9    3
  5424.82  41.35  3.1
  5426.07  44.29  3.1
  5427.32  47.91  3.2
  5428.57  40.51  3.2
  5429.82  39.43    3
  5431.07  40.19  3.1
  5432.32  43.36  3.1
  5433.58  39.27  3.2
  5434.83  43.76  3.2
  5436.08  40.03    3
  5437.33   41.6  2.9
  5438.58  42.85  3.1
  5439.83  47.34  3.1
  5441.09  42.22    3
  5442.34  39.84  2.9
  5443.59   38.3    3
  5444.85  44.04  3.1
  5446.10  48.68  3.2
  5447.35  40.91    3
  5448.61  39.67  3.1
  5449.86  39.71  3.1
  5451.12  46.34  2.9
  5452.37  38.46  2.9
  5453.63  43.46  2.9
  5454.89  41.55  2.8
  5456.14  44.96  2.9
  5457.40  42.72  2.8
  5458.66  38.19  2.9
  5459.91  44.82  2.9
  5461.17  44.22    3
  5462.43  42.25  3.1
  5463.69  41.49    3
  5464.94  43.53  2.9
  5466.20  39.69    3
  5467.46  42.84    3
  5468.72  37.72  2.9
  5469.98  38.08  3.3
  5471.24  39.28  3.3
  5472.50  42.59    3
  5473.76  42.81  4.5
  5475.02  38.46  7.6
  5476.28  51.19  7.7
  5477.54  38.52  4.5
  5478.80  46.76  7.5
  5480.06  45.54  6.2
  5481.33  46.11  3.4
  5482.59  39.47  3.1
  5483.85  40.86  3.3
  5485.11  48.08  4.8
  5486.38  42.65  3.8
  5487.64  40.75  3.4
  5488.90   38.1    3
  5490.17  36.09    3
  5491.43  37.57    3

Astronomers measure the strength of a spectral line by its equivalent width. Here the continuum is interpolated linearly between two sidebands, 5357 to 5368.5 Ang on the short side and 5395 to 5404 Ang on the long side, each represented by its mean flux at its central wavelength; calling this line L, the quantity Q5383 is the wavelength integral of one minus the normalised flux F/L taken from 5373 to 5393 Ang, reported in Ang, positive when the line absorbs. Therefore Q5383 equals 0.5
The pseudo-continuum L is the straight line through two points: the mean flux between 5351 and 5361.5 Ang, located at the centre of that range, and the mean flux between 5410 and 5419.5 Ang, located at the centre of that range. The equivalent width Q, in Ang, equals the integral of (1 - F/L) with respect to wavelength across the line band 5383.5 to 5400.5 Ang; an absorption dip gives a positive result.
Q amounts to 1.23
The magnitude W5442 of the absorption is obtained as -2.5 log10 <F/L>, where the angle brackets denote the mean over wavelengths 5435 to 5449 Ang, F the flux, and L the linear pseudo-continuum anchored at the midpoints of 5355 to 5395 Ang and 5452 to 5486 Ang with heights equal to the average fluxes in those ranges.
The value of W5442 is -0.01 mag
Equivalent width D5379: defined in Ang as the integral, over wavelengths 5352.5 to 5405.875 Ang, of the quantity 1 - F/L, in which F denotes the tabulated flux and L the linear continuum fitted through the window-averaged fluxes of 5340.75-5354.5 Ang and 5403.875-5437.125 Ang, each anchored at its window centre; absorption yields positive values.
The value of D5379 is 0.9 Ang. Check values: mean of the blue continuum 41.9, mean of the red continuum 41.6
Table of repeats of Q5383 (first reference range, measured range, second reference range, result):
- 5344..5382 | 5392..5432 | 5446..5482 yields 1.0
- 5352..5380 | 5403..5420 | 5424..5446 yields 0.5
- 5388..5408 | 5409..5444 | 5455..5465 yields -1.4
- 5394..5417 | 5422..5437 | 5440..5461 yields -0.2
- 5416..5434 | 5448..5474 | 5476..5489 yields 0.8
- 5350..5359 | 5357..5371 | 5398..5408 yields 0.0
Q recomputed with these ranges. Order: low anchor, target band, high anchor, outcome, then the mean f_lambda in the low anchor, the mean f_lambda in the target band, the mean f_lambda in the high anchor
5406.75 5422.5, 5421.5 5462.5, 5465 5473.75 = -1.2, 41.7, 42.3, 40.4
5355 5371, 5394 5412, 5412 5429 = 1.4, 43.2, 39.7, 42.8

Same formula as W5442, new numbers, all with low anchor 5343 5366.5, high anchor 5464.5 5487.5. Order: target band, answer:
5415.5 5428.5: -0.01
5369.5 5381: 0.08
